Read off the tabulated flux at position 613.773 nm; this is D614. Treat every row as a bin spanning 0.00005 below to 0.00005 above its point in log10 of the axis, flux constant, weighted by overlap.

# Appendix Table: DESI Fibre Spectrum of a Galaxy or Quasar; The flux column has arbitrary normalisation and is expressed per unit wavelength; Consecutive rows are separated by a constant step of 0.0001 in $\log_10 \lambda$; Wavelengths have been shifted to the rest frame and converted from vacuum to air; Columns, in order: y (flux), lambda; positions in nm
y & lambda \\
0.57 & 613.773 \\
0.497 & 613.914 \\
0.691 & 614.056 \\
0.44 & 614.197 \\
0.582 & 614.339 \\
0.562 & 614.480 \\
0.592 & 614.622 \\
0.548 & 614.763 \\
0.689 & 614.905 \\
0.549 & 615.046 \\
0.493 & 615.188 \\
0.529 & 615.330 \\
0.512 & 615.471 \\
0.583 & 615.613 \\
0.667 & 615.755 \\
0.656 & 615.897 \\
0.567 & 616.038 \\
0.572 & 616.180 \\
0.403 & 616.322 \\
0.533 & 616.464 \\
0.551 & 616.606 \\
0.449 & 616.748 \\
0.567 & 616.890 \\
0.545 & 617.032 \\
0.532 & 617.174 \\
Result 0.57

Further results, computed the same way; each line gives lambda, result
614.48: 0.562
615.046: 0.549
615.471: 0.512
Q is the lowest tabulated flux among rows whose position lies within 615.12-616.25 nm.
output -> 0.493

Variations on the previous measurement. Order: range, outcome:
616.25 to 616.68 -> 0.403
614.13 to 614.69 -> 0.44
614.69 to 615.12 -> 0.548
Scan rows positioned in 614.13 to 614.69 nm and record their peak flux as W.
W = 0.592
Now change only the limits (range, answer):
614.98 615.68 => 0.583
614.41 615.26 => 0.689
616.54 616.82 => 0.551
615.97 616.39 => 0.572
